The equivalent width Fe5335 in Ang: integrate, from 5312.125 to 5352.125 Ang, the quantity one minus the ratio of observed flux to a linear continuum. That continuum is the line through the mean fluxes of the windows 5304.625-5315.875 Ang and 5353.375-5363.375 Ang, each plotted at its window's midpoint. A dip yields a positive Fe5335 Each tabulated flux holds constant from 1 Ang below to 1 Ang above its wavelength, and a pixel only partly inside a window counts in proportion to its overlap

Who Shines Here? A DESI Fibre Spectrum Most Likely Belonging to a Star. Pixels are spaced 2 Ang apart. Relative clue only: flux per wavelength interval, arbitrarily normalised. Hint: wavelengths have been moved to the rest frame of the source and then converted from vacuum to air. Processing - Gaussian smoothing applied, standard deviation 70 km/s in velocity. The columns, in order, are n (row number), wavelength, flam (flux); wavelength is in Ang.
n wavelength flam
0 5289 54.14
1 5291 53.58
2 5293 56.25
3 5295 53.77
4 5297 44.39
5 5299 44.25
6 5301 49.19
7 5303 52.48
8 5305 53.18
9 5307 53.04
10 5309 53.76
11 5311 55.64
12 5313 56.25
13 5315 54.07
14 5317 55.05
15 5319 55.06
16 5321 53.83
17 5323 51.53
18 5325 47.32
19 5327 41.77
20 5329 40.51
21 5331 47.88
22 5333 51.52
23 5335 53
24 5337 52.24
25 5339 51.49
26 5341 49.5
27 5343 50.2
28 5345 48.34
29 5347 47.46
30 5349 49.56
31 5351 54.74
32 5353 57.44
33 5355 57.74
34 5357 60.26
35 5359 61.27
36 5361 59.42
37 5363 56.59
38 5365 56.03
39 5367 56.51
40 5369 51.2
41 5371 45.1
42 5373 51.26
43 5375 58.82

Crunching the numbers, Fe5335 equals 4.19 Ang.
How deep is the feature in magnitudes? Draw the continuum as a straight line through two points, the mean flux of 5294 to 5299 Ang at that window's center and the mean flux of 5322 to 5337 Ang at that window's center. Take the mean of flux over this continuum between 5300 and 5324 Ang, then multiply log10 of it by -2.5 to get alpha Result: -0.12 mag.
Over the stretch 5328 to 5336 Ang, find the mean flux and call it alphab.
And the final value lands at 48.2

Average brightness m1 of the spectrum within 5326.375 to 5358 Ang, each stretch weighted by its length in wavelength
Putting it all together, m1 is 51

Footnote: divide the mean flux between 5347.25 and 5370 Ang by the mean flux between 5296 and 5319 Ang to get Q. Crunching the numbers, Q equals 1.1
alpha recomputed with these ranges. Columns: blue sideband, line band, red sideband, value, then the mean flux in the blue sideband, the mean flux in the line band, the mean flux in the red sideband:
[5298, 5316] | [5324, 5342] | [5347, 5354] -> 0.09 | 52.4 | 48.4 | 53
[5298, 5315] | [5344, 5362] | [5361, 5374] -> -0.04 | 52.3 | 55.1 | 53.3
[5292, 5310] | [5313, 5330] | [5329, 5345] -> 0.01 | 51.1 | 50.3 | 50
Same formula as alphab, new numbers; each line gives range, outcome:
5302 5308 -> 52.9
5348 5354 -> 53.9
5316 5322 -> 54.6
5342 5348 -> 48.7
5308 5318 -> 55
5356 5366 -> 58.7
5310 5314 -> 55.9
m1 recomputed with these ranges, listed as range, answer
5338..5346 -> 49.9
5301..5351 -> 51.1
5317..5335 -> 49.3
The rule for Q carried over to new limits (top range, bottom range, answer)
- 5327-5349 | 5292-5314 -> 0.94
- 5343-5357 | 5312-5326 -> 0.99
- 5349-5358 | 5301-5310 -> 1.08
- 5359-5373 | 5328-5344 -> 1.10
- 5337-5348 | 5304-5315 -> 0.91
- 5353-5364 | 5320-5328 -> 1.21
